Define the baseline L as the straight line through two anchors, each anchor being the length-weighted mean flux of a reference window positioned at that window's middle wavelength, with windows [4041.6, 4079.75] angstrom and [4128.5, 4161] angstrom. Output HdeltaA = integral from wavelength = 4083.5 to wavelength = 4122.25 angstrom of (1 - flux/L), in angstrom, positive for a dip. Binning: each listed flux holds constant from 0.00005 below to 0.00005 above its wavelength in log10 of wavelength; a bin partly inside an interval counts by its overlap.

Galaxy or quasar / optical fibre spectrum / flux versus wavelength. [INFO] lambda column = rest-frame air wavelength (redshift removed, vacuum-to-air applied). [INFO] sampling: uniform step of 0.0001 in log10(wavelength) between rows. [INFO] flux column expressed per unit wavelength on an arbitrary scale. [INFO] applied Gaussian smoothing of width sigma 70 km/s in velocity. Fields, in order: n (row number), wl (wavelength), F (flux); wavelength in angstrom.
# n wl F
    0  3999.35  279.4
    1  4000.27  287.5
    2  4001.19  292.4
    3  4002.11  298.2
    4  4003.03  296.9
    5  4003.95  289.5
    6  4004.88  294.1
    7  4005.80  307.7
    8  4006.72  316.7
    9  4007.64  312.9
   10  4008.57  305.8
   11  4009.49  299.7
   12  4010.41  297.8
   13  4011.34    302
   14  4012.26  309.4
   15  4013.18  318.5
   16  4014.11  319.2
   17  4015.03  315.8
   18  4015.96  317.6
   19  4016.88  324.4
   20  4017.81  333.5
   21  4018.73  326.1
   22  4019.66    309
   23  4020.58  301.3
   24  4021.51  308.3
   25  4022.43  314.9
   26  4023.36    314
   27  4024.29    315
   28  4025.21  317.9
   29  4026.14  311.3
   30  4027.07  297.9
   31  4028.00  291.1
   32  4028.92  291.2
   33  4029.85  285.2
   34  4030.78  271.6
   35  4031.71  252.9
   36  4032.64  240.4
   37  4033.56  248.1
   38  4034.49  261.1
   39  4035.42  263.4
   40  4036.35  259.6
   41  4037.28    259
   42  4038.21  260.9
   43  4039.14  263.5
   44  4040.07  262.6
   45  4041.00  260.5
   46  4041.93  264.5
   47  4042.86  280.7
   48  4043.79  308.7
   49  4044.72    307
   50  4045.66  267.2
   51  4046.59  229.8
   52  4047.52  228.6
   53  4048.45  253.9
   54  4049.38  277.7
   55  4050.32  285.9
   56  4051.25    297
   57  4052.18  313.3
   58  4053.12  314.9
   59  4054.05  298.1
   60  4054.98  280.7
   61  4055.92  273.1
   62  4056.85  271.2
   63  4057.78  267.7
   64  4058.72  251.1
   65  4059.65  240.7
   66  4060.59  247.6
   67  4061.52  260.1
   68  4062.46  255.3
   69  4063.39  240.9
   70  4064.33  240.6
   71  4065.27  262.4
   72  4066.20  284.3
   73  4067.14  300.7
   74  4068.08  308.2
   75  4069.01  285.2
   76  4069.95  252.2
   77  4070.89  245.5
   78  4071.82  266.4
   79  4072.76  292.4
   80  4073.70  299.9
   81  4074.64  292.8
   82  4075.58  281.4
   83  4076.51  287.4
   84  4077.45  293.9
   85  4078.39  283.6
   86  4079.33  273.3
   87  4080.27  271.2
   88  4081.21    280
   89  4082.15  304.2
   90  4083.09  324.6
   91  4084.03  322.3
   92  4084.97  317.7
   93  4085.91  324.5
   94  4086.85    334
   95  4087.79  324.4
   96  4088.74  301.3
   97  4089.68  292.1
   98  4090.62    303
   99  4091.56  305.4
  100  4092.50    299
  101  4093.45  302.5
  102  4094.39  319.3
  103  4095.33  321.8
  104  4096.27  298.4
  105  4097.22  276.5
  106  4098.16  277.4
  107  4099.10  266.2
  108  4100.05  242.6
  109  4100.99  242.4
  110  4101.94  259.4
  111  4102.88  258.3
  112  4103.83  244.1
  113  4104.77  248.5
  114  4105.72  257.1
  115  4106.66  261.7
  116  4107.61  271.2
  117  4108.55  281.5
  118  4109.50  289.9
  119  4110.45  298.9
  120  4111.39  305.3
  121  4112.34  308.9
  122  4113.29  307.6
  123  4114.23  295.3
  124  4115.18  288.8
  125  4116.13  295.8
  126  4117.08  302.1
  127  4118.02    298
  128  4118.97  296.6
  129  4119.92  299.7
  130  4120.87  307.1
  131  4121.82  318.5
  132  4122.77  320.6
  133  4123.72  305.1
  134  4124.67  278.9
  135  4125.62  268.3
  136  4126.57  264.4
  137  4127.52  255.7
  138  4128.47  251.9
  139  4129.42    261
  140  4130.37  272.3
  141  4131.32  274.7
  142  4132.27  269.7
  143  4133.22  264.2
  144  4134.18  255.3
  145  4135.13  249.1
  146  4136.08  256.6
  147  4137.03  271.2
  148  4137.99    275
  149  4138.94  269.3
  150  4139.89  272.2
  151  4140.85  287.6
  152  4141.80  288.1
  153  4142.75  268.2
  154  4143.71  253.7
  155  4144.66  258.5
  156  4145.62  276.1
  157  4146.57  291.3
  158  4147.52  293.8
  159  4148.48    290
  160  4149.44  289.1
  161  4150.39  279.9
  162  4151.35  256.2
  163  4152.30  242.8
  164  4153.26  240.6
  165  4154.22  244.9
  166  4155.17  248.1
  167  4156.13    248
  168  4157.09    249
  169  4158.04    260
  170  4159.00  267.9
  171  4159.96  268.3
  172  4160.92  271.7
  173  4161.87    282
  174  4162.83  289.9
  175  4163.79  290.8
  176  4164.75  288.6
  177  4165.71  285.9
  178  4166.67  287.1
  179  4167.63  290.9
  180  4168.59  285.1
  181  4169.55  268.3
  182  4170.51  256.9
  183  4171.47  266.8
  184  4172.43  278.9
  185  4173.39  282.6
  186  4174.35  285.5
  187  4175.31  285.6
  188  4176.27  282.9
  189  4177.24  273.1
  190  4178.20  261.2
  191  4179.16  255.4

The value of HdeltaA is -3.05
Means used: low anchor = 275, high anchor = 266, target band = 292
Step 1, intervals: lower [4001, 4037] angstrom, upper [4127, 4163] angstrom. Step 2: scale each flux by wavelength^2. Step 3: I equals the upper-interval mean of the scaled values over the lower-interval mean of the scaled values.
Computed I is 0.95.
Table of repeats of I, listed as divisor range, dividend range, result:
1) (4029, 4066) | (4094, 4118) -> 1.08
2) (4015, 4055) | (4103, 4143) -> 1.02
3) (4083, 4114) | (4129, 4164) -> 0.95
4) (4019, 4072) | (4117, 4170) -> 1.04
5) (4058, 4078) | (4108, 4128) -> 1.11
